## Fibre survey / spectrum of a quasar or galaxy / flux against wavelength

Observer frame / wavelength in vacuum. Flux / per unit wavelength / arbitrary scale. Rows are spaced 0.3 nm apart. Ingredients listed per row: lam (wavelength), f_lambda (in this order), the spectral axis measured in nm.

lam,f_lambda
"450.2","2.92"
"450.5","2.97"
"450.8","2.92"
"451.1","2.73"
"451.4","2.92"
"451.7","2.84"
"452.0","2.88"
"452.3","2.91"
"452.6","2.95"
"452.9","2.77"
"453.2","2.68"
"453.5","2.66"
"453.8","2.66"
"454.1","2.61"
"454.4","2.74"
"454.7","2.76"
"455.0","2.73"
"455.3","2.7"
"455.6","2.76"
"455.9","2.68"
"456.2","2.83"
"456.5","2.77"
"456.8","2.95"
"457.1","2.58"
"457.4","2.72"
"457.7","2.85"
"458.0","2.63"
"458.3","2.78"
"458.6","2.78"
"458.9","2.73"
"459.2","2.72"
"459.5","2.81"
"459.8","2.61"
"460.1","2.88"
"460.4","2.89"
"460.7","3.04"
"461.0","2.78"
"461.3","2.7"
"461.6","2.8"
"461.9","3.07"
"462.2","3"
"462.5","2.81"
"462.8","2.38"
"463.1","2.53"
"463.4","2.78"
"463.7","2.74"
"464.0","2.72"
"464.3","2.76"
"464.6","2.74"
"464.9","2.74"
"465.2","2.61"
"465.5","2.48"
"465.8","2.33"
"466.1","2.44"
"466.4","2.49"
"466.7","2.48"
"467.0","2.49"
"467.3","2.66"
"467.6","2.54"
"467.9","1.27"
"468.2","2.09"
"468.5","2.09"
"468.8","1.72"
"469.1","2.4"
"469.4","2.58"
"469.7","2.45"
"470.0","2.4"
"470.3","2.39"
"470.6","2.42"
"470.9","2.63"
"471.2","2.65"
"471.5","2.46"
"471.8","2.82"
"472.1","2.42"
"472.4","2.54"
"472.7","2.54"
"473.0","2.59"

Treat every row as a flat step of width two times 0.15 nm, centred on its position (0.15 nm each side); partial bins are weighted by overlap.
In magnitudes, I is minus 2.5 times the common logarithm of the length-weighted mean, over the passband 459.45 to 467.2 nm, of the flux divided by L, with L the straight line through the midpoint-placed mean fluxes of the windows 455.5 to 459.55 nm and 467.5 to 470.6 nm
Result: -0.09 mag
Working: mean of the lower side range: 2.76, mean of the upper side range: 2.2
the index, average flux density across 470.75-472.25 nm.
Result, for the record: 2.6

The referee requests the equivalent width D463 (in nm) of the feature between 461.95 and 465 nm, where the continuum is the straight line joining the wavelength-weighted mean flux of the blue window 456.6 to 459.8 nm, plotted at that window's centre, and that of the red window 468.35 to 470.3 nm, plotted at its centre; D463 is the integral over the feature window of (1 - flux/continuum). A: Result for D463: -0.25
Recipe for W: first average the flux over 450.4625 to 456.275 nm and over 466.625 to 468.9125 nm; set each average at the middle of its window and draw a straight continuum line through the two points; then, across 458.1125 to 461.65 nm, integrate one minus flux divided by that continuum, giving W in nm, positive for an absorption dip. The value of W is -0.41 nm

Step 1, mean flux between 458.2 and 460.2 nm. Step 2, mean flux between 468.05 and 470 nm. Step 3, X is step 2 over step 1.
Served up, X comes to 0.81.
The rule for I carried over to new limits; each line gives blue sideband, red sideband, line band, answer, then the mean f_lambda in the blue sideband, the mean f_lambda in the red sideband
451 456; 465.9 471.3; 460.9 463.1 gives -0.10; 2.76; 2.34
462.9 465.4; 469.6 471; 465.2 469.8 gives 0.11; 2.69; 2.45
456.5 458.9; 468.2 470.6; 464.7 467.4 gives -0.05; 2.76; 2.29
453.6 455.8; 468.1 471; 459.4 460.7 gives -0.10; 2.71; 2.32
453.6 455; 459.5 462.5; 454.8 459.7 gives 0.01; 2.7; 2.86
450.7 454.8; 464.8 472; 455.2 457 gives -0.03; 2.79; 2.4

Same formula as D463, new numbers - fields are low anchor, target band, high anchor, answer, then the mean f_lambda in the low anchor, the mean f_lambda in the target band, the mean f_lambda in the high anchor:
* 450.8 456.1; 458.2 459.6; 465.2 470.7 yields -0.09 nm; 2.77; 2.76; 2.32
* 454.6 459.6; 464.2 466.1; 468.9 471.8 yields 0.00 nm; 2.75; 2.59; 2.49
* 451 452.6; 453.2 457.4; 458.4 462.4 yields 0.19 nm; 2.87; 2.72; 2.83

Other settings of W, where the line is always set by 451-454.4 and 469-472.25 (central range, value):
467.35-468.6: 0.25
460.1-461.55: -0.10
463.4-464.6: -0.06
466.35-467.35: 0.02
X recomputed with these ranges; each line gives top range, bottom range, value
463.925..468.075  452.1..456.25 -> 0.90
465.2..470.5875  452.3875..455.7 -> 0.85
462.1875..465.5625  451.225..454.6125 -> 0.96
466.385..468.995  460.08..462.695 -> 0.76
